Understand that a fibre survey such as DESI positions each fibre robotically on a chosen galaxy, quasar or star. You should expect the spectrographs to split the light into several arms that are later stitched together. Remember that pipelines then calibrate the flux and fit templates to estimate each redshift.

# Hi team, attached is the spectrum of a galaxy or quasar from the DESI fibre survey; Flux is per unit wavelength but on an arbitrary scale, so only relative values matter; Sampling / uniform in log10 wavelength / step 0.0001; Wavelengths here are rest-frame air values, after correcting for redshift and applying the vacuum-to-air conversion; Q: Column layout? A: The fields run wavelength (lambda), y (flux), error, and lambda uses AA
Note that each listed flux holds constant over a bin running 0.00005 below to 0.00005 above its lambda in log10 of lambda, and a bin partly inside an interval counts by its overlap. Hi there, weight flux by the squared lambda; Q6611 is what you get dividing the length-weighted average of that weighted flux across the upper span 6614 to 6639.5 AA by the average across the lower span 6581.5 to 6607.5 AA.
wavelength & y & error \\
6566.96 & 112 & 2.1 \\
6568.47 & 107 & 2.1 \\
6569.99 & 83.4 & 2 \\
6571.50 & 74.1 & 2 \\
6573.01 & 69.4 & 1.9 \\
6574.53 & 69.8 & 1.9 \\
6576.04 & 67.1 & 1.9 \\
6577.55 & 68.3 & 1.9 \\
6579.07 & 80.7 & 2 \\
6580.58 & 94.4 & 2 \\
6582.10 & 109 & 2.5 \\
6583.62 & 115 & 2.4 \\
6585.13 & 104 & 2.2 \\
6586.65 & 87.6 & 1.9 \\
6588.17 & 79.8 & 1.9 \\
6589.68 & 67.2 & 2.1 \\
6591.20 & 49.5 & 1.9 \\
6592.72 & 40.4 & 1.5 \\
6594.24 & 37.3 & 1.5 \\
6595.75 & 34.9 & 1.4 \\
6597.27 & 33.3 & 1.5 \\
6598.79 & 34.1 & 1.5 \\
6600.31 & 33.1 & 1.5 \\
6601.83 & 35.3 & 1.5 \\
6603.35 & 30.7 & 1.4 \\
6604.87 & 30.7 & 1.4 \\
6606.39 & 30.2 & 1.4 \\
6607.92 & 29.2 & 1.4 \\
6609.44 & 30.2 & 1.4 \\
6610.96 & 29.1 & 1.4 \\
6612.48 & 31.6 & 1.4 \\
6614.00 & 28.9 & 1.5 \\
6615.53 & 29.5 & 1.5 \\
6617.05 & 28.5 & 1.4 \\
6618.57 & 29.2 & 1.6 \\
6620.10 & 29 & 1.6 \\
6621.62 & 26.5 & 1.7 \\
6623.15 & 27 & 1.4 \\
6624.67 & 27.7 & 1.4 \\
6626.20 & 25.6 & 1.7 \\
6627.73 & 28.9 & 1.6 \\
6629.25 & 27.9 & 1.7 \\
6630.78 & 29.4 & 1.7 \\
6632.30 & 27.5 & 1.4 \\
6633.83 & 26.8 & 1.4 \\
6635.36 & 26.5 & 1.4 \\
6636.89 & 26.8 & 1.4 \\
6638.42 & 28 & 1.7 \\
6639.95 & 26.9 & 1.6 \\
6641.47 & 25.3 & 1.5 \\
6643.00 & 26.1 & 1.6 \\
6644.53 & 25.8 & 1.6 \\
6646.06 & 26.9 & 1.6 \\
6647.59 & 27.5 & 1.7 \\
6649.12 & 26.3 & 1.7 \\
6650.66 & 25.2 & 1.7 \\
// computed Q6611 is 0.5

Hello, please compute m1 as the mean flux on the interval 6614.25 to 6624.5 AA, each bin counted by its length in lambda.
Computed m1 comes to 28.3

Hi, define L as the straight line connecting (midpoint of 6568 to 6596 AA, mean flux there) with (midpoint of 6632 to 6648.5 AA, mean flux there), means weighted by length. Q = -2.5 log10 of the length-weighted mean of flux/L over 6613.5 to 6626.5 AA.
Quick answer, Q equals 0.48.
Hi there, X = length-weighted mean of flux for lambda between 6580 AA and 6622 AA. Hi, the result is 47.7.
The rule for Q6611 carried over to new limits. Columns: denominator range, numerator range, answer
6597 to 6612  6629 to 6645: 0.86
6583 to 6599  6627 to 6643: 0.44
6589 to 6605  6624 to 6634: 0.72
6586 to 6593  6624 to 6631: 0.42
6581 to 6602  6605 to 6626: 0.47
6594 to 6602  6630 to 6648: 0.79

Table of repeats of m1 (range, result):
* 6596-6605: 33.1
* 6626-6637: 27.6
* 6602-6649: 28.2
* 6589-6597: 44.9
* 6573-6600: 68.4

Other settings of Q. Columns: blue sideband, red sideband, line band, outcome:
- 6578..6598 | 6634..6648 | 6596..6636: 0.49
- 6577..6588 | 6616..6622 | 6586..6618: 0.43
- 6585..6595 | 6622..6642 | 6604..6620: 0.44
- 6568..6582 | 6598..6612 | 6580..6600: -0.15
